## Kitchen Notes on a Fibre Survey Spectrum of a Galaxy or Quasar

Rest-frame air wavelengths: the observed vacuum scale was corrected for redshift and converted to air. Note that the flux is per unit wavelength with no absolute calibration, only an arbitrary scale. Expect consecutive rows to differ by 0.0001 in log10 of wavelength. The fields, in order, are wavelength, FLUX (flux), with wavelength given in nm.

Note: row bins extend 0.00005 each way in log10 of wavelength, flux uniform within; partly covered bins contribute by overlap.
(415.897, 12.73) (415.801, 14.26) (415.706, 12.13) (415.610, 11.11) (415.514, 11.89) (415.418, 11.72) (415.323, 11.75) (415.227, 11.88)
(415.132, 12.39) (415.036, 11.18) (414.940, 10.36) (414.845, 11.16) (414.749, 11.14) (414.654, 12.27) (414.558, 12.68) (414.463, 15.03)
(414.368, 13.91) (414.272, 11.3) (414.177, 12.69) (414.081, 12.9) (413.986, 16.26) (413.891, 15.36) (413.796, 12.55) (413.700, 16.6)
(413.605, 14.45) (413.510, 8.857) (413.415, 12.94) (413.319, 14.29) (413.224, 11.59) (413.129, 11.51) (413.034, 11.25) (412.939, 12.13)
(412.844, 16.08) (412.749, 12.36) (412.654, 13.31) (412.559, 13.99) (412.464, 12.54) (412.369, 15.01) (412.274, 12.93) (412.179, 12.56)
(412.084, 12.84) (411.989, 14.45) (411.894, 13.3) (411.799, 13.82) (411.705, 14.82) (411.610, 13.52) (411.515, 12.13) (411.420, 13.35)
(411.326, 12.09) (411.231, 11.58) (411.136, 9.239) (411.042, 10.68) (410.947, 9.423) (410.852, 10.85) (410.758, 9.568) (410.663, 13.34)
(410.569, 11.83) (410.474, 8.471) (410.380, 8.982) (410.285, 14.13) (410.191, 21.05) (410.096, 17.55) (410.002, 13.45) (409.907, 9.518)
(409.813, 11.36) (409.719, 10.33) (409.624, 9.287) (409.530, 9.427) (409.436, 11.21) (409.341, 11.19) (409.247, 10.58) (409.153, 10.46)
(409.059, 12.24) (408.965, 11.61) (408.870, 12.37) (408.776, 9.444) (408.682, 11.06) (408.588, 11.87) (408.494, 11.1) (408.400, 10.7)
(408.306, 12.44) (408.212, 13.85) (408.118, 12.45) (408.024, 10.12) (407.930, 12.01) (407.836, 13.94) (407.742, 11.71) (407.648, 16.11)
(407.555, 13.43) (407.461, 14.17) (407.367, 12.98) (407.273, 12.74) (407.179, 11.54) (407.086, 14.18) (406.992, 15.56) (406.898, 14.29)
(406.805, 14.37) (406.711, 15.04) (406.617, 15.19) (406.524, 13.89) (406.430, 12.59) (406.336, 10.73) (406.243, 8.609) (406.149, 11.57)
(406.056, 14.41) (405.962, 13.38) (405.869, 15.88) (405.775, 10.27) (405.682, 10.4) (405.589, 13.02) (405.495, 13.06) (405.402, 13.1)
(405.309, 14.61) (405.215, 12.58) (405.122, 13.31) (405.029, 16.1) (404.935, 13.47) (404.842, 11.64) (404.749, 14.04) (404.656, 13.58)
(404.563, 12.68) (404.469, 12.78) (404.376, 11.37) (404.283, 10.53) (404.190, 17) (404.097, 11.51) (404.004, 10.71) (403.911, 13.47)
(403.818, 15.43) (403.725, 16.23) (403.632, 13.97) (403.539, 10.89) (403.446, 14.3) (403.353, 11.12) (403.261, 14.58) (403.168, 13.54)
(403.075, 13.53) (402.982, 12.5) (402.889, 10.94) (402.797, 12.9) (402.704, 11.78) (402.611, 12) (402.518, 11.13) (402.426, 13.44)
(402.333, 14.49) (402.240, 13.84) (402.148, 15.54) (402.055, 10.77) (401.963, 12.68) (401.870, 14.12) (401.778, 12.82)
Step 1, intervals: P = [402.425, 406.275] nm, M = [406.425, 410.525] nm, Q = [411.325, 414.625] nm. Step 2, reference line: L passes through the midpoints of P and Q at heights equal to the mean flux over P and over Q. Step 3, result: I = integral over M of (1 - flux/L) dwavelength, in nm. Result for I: 0.19 nm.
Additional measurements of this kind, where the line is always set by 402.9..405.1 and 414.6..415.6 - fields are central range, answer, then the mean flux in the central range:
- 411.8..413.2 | -0.14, 13.2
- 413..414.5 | -0.19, 13.2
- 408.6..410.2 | 0.09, 11.7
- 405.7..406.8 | 0.00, 12.9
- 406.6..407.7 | -0.12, 14.1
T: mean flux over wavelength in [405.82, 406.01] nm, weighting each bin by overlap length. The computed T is 14.5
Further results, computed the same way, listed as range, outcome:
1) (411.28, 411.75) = 13.2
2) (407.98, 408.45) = 11.9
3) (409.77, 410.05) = 11.5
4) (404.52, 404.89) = 13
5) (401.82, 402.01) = 13.4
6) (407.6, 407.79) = 14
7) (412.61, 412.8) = 12.9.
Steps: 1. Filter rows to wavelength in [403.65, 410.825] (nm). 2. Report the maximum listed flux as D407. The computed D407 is 21.05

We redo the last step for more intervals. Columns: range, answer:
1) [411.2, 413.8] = 16.6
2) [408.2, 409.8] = 13.85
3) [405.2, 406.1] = 15.88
